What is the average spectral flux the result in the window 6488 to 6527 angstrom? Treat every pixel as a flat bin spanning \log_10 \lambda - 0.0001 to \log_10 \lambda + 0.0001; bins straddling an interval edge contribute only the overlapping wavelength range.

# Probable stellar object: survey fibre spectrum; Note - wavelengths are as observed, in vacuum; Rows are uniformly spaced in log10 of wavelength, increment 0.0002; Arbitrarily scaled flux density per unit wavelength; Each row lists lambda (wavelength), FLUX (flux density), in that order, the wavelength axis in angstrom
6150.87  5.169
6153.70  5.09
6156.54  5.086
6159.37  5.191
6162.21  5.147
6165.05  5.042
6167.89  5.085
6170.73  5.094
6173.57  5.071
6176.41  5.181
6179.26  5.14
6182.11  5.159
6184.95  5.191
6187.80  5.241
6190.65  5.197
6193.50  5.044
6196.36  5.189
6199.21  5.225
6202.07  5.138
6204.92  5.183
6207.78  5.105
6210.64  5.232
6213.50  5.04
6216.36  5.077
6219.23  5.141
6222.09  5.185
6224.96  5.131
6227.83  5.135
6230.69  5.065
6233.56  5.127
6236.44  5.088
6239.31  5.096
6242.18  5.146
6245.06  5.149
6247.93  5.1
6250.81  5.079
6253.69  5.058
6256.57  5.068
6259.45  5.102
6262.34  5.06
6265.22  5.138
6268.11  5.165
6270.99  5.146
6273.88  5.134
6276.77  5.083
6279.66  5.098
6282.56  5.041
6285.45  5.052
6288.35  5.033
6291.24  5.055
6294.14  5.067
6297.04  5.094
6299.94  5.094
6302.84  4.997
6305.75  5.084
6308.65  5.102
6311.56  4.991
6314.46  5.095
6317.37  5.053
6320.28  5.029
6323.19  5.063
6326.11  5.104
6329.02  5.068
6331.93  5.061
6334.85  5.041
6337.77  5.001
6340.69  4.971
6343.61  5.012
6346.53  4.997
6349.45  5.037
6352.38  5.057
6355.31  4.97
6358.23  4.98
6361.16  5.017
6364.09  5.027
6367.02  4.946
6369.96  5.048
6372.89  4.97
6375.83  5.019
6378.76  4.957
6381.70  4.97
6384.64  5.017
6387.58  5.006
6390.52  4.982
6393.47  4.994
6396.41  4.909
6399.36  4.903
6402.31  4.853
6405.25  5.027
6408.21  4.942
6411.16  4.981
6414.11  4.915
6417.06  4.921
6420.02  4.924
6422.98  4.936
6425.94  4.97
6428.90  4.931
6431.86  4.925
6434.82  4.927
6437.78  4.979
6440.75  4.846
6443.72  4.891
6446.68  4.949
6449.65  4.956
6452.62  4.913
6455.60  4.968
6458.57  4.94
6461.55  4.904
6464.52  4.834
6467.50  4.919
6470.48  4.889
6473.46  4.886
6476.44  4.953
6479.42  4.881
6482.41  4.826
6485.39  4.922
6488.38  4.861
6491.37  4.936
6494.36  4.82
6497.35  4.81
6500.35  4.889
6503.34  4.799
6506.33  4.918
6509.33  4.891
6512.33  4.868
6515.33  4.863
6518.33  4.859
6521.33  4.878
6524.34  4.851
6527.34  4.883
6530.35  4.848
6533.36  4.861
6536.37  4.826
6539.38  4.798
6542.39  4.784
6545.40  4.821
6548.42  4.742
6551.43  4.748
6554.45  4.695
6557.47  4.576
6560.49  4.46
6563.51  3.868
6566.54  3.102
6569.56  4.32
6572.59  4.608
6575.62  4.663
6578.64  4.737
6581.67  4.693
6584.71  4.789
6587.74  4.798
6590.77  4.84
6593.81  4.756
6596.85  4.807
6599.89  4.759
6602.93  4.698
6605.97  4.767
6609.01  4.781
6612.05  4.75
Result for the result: 4.87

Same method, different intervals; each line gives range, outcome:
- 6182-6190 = 5.21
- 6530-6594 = 4.6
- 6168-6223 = 5.15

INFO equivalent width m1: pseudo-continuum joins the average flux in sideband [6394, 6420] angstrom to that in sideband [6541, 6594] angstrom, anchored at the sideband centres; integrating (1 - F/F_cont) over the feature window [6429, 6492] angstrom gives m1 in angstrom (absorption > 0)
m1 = -1.4 angstrom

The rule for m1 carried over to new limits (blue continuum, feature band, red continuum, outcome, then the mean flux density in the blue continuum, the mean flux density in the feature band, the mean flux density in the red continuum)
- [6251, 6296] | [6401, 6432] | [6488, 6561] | 0.0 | 5.09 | 4.94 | 4.82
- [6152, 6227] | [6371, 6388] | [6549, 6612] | -0.4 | 5.14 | 4.99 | 4.58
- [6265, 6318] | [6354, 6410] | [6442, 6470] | 0.2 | 5.08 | 4.98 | 4.92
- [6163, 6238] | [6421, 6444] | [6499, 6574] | -0.5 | 5.13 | 4.93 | 4.67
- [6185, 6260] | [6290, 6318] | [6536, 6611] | -0.3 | 5.13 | 5.06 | 4.62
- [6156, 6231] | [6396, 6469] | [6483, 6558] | -0.2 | 5.14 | 4.93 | 4.83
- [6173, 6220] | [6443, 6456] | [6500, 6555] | -0.1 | 5.15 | 4.94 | 4.83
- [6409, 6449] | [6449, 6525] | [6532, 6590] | -1.8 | 4.93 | 4.89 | 4.58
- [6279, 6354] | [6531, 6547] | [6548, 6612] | -0.6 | 5.05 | 4.82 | 4.58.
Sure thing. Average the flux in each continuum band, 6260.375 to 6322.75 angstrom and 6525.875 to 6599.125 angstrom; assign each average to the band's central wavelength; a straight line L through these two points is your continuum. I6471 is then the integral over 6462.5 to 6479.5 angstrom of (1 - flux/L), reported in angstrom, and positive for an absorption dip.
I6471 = -0.4 angstrom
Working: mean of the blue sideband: 5.08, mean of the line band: 4.9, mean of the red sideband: 4.63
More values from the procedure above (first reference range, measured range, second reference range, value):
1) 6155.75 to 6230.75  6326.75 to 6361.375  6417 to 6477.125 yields -0.1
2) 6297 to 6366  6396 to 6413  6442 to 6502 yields 0.1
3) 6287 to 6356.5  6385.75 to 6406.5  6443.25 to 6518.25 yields 0.1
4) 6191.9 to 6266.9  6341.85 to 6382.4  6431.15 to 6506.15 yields 0.0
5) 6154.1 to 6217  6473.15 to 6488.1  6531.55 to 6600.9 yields -0.5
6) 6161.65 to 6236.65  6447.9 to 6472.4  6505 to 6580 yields -0.7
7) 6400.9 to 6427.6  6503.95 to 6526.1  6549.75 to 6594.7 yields -1.0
